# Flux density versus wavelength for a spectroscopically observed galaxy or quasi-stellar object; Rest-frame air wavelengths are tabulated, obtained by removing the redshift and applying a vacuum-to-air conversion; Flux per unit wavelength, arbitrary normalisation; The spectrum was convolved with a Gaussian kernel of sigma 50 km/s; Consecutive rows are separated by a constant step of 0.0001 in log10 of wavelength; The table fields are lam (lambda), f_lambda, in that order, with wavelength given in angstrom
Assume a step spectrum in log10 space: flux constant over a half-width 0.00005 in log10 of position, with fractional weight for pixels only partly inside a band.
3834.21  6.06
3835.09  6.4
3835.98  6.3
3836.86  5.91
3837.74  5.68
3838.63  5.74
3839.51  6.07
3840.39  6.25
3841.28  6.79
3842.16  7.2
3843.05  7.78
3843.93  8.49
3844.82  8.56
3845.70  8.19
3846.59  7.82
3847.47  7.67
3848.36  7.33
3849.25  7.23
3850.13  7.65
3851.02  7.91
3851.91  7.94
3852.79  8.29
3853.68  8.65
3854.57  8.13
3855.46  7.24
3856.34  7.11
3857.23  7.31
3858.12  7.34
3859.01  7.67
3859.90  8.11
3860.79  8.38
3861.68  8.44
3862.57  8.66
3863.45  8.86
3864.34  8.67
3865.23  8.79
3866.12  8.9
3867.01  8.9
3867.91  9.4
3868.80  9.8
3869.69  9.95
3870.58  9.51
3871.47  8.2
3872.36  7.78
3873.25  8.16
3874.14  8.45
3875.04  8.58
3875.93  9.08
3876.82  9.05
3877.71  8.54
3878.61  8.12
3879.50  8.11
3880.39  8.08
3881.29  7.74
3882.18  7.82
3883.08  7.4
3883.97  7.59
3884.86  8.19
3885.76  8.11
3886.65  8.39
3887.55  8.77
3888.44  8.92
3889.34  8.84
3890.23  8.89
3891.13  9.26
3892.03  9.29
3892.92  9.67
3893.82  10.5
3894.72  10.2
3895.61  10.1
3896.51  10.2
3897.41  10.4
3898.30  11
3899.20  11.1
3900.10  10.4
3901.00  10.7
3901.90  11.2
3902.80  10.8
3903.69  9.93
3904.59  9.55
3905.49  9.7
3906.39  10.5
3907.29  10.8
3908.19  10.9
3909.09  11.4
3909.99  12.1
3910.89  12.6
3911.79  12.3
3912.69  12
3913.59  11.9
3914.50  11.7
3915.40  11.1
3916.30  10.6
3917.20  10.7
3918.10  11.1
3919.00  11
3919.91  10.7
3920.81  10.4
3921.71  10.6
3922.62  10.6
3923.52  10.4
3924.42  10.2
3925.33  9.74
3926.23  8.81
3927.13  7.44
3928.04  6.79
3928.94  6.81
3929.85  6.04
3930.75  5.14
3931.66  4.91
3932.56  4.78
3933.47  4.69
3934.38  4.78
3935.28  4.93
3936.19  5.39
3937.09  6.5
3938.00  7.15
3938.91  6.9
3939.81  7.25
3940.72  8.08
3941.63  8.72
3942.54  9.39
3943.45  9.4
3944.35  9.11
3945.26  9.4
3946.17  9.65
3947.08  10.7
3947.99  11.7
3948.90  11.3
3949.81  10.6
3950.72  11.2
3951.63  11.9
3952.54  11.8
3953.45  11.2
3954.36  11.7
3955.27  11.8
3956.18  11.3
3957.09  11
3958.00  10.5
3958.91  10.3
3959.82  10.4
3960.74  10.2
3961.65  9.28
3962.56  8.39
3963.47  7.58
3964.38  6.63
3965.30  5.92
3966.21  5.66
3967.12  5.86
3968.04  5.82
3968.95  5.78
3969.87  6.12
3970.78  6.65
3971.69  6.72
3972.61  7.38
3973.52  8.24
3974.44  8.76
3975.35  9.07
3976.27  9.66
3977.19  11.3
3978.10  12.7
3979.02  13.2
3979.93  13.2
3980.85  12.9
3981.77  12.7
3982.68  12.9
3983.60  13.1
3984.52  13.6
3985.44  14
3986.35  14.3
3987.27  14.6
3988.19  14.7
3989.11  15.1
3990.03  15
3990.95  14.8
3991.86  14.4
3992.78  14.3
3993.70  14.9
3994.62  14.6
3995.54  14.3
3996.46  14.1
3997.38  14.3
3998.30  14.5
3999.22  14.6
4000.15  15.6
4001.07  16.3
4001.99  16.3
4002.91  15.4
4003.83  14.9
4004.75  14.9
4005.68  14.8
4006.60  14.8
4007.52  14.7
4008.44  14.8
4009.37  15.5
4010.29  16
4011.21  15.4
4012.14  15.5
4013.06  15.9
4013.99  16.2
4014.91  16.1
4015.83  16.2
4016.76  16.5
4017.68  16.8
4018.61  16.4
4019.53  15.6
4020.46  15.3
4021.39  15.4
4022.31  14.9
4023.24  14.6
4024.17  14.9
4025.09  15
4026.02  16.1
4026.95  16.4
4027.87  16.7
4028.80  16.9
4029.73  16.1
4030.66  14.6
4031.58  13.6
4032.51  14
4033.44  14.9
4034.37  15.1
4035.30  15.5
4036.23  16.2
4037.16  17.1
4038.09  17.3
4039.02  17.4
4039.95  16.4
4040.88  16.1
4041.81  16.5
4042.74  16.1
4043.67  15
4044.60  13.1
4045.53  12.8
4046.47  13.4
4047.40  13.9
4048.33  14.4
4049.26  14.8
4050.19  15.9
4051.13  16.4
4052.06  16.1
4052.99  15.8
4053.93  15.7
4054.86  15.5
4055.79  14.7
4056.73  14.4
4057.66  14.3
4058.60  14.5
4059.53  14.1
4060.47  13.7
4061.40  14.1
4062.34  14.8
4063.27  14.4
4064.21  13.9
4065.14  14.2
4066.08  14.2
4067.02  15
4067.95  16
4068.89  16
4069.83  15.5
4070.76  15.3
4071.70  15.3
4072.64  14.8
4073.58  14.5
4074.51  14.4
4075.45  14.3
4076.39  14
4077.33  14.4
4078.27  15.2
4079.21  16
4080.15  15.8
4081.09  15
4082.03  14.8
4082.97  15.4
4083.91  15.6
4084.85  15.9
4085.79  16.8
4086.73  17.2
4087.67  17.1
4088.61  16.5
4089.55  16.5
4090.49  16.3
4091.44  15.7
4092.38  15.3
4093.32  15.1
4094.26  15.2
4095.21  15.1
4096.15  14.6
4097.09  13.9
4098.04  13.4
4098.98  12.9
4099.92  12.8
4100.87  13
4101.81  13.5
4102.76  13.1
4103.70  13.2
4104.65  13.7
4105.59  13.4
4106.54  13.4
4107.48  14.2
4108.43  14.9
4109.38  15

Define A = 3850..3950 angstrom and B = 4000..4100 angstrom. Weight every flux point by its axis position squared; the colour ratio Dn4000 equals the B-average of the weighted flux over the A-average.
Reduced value 1.83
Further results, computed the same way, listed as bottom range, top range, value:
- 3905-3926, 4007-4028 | 1.50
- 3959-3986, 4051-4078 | 1.64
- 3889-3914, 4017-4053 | 1.56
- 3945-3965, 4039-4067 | 1.51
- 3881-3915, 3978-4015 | 1.53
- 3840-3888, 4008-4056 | 2.07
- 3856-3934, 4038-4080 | 1.76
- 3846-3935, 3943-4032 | 1.49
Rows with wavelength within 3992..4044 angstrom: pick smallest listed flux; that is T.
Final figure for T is 13.6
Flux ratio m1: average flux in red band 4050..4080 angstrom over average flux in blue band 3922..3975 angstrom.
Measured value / 1.8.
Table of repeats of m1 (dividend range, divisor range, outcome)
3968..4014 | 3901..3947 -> 1.44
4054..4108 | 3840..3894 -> 1.78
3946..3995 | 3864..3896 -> 1.24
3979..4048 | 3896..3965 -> 1.57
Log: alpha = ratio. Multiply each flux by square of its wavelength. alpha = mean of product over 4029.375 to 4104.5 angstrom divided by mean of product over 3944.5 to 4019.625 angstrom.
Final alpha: 1.3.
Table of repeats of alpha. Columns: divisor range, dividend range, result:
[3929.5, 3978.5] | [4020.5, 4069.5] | 1.87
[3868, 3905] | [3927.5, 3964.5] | 0.98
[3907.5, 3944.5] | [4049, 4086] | 1.81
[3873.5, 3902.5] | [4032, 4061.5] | 1.80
